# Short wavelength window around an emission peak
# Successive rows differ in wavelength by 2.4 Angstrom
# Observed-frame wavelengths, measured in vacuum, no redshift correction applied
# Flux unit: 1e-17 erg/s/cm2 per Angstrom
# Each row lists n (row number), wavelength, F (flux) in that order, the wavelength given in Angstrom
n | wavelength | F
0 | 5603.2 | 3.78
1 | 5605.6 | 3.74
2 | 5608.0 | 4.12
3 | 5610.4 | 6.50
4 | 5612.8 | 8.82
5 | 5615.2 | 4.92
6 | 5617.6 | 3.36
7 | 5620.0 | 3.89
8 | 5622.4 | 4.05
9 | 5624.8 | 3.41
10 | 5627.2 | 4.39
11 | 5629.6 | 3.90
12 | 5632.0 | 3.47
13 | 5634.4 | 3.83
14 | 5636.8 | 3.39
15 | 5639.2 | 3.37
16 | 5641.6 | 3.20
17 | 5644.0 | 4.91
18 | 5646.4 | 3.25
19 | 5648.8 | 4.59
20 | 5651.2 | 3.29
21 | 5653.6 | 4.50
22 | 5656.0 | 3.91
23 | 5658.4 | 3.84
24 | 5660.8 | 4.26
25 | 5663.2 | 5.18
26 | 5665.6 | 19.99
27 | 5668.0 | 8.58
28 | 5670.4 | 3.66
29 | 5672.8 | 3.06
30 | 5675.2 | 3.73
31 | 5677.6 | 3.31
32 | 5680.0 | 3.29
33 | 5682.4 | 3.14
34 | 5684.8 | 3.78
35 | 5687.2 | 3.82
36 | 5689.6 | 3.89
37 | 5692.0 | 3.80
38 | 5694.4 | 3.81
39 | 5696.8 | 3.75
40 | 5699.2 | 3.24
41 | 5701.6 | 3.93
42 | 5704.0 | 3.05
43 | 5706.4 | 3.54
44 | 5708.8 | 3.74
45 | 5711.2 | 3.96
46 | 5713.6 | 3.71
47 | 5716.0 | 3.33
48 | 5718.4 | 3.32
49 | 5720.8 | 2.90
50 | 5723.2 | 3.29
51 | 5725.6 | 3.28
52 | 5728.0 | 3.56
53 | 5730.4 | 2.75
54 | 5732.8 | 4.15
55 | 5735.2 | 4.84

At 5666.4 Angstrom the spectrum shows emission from [O III] 5007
